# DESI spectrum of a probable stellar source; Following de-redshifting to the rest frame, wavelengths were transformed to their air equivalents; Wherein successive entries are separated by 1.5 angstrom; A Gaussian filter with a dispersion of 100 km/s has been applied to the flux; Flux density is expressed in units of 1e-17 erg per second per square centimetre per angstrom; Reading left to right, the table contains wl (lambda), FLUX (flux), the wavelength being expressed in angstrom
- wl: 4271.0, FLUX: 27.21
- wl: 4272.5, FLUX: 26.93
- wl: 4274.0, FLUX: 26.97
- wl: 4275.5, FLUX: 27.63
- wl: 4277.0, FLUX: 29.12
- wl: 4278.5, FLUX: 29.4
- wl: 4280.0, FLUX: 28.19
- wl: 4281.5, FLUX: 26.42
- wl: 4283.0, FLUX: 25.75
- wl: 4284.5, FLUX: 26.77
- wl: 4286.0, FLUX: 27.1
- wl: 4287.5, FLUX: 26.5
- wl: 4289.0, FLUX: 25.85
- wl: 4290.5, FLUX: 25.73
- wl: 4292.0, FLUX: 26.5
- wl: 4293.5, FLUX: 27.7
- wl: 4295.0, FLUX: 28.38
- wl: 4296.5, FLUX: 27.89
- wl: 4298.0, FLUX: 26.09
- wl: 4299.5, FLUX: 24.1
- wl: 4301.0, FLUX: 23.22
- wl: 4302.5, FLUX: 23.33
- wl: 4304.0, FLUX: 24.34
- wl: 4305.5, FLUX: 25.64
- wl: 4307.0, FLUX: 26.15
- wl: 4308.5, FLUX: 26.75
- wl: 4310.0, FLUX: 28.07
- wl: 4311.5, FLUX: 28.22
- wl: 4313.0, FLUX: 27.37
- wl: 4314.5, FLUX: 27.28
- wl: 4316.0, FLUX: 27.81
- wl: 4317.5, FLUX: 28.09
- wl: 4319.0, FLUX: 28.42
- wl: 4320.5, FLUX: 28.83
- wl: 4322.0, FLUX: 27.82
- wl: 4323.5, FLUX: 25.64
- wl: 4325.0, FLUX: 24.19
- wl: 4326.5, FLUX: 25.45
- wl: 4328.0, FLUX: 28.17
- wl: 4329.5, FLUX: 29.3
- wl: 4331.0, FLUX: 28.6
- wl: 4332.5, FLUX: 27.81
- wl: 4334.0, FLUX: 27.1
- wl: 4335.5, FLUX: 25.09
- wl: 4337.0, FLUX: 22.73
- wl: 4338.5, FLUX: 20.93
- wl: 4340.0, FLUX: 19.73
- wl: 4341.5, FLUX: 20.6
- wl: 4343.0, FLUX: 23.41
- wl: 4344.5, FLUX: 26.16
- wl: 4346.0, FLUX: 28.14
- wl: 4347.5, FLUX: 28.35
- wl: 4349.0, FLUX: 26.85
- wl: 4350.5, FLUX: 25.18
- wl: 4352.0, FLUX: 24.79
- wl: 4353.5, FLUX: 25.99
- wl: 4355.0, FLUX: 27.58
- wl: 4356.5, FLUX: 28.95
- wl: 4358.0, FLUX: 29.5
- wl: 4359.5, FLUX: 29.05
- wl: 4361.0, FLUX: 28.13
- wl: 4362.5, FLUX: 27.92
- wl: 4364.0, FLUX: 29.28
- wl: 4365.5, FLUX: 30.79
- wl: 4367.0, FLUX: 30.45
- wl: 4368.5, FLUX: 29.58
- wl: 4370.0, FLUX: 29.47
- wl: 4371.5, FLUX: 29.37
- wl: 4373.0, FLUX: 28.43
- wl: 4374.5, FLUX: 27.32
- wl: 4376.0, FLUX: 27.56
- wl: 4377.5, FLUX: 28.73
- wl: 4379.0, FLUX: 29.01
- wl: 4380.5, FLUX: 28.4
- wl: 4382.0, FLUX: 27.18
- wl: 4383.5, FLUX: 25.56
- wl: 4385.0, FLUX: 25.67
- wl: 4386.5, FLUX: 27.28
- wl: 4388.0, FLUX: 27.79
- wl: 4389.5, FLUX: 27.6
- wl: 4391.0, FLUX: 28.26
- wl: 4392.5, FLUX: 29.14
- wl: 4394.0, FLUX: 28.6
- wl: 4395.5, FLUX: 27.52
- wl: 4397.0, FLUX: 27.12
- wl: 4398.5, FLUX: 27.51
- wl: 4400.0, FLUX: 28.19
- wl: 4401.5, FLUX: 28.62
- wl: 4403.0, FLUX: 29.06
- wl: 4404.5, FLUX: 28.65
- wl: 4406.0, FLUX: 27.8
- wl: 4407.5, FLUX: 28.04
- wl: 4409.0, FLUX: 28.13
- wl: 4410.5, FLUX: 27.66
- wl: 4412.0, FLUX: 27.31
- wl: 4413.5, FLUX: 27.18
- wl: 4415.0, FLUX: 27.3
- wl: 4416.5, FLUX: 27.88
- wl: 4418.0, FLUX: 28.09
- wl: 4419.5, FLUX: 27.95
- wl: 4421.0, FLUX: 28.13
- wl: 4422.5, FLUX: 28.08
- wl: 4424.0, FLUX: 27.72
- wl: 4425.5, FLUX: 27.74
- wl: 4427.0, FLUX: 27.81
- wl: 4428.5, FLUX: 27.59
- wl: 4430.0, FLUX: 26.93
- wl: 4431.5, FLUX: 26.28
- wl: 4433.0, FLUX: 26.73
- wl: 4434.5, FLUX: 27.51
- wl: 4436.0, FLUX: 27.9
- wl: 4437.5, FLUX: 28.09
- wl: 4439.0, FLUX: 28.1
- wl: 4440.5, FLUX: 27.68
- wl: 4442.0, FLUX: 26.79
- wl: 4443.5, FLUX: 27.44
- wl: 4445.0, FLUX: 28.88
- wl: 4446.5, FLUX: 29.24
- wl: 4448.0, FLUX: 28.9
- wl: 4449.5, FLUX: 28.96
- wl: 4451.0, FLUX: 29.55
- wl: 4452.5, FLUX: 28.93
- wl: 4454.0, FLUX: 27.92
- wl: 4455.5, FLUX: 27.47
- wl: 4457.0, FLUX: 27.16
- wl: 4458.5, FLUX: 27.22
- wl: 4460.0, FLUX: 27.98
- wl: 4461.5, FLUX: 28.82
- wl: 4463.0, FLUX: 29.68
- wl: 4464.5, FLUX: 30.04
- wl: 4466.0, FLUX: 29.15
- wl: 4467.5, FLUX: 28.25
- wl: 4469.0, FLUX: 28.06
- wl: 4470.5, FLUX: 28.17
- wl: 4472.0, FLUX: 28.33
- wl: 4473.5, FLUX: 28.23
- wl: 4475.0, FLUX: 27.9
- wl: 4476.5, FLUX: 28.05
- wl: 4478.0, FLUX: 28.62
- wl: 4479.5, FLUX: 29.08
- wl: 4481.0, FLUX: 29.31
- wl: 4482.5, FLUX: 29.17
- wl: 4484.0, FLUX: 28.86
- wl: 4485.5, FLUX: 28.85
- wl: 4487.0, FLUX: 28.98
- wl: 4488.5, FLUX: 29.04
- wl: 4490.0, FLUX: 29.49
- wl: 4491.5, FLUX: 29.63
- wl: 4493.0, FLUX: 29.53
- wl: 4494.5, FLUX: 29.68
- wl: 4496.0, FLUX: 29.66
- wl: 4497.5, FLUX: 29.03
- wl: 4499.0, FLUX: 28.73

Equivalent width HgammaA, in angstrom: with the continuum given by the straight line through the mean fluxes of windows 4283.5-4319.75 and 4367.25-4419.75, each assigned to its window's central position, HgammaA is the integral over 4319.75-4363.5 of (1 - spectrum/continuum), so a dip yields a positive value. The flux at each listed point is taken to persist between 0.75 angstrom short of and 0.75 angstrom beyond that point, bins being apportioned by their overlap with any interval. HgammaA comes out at 1.4 angstrom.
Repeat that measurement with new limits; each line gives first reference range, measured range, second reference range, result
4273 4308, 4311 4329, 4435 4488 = -0.3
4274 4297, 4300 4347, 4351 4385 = 3.0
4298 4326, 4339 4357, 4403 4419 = 1.0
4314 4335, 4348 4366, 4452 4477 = -0.1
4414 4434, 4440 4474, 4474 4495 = -0.1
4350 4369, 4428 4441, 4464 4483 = 0.5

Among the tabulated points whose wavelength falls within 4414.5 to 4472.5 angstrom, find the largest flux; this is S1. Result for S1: 30.04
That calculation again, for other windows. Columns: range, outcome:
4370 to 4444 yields 29.47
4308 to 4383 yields 30.79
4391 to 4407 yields 29.14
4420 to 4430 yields 28.13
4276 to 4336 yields 29.4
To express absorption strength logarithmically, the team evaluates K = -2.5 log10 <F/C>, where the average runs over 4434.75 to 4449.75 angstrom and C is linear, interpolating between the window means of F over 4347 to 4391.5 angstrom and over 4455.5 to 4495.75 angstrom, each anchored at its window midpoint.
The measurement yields 0.01 mag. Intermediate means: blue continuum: 28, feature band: 28.1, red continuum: 28.7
